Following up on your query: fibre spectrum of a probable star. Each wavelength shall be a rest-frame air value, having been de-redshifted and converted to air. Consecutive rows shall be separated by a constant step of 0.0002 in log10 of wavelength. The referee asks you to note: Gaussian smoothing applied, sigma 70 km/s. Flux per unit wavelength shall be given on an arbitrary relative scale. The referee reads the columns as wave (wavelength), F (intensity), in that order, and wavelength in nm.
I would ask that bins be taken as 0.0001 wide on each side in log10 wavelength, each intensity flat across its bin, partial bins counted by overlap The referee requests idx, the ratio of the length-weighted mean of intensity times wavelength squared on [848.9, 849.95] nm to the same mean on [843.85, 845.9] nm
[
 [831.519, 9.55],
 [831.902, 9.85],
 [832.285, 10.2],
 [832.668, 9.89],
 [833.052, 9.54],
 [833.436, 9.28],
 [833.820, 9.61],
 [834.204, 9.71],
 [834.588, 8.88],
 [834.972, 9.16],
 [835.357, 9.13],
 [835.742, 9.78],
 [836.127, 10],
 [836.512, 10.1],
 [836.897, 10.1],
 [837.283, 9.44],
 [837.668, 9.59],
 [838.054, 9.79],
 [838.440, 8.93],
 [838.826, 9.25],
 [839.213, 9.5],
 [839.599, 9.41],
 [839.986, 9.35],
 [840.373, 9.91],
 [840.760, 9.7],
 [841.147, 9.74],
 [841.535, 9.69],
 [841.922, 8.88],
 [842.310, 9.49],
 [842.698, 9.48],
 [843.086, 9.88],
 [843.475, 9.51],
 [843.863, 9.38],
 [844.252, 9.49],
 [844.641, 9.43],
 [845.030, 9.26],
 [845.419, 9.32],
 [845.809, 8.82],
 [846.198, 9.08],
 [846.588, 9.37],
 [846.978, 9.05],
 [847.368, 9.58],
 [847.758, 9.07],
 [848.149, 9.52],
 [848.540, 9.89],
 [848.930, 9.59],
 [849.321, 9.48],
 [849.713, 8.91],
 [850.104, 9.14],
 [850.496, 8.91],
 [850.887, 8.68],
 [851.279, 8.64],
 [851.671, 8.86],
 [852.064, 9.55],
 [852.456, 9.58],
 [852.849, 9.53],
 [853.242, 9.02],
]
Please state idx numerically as 1.0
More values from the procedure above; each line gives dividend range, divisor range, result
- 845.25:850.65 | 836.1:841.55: 0.98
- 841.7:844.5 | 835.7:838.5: 0.98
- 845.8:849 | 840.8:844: 0.99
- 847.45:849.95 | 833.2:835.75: 1.04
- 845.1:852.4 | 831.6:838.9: 0.99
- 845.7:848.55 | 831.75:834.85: 1.00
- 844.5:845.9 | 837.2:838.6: 0.99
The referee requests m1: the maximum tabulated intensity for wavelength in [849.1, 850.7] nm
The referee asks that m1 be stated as 9.48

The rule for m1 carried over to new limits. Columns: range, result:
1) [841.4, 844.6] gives 9.88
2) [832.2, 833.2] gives 10.2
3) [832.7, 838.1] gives 10.1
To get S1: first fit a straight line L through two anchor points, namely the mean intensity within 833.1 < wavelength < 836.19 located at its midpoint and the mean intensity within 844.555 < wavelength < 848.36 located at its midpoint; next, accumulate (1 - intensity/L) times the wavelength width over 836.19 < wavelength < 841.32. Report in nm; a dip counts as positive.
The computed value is -0.14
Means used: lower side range 9.42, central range 9.61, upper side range 9.25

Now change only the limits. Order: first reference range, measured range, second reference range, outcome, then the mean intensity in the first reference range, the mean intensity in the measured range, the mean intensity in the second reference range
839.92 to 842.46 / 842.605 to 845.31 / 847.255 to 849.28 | 0.02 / 9.55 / 9.48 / 9.53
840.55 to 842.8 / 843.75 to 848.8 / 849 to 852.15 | -0.04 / 9.5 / 9.33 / 9.02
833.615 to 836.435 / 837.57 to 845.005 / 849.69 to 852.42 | -0.15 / 9.49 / 9.49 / 9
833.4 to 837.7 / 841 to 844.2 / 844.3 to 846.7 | -0.06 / 9.58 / 9.5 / 9.22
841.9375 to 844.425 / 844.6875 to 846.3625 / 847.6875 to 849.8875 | 0.06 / 9.49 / 9.15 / 9.43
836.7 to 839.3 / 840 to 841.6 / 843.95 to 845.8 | -0.05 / 9.52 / 9.72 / 9.32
